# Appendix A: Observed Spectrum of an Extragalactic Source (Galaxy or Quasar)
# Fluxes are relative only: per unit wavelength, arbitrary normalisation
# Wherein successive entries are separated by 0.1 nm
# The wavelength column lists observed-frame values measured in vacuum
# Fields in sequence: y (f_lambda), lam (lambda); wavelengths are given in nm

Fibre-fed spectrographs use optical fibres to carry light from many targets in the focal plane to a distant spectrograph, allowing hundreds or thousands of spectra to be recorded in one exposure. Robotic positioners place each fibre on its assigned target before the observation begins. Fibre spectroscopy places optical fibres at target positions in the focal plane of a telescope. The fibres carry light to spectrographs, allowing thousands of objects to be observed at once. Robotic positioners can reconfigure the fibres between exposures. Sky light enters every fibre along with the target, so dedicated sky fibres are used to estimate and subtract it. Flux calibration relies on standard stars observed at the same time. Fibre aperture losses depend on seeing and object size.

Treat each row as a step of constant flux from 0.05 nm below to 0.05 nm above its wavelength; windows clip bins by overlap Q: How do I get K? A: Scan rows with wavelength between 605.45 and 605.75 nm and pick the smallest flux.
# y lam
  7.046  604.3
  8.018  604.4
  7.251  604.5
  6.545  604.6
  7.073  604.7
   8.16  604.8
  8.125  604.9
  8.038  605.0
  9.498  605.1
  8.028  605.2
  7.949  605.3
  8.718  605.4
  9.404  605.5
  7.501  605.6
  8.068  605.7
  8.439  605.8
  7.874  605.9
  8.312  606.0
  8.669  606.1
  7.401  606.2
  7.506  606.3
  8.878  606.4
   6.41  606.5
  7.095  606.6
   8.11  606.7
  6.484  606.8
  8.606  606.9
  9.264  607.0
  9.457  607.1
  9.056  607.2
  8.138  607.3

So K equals 7.501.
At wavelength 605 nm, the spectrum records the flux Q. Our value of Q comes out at 8.038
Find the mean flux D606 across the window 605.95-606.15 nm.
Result 8.49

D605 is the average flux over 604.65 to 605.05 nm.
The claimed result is 7.85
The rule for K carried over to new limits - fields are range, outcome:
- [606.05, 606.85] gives 6.41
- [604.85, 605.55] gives 7.949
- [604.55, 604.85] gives 6.545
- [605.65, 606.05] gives 7.874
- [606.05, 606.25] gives 7.401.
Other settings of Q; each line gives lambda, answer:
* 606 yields 8.312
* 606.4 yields 8.878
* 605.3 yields 7.949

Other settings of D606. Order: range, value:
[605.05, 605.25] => 8.76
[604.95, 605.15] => 8.77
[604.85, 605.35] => 8.33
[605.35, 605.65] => 8.54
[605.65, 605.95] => 8.13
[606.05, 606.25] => 8.04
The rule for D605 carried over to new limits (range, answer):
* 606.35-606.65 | 7.46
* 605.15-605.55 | 8.52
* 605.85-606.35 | 7.95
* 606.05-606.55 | 7.77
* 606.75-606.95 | 7.54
